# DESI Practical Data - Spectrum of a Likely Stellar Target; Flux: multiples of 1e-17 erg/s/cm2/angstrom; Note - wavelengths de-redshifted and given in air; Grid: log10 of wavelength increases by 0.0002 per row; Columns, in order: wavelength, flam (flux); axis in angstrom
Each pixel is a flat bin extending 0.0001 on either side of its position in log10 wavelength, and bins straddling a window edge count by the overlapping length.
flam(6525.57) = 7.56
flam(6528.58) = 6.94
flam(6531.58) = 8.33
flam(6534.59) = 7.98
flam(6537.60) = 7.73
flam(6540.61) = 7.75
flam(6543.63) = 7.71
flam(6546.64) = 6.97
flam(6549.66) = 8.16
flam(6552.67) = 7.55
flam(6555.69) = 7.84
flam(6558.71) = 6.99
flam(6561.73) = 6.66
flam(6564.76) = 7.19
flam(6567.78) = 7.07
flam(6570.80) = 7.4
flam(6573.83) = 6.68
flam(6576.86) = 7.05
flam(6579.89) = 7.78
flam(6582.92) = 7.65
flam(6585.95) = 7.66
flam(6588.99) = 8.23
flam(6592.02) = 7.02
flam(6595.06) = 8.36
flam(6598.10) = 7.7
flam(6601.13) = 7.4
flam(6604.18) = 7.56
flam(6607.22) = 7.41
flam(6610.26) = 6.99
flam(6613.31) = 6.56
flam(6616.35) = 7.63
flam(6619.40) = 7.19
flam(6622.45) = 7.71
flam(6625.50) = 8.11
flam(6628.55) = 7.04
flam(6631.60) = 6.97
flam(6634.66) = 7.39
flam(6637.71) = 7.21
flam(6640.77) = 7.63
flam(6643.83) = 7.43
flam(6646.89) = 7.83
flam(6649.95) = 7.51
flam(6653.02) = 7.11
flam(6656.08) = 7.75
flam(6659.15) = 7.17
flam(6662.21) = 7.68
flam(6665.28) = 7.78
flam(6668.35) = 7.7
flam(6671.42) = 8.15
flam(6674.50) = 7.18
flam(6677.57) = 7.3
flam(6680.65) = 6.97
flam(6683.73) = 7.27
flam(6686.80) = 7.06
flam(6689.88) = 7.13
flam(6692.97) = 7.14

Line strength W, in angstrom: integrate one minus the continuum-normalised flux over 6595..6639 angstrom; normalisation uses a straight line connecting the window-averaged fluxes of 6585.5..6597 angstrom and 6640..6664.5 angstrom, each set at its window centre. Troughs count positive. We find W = 1.8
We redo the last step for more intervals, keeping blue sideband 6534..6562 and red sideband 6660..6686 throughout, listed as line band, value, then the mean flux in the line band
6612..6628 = 0.2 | 7.43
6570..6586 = 0.4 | 7.34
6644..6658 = -0.1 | 7.53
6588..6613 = 0.0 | 7.52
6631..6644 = 0.3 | 7.34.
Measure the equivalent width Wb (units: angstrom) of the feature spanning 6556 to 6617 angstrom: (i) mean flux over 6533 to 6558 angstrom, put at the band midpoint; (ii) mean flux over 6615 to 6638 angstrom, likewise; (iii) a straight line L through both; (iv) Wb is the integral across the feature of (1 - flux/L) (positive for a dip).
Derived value 1.6 angstrom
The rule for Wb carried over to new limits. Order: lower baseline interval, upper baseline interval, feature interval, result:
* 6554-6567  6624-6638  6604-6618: 0.2 angstrom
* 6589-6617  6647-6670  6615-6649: 0.1 angstrom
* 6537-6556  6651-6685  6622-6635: 0.2 angstrom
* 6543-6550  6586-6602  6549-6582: 1.4 angstrom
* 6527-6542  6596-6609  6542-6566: 0.9 angstrom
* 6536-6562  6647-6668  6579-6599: -0.7 angstrom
